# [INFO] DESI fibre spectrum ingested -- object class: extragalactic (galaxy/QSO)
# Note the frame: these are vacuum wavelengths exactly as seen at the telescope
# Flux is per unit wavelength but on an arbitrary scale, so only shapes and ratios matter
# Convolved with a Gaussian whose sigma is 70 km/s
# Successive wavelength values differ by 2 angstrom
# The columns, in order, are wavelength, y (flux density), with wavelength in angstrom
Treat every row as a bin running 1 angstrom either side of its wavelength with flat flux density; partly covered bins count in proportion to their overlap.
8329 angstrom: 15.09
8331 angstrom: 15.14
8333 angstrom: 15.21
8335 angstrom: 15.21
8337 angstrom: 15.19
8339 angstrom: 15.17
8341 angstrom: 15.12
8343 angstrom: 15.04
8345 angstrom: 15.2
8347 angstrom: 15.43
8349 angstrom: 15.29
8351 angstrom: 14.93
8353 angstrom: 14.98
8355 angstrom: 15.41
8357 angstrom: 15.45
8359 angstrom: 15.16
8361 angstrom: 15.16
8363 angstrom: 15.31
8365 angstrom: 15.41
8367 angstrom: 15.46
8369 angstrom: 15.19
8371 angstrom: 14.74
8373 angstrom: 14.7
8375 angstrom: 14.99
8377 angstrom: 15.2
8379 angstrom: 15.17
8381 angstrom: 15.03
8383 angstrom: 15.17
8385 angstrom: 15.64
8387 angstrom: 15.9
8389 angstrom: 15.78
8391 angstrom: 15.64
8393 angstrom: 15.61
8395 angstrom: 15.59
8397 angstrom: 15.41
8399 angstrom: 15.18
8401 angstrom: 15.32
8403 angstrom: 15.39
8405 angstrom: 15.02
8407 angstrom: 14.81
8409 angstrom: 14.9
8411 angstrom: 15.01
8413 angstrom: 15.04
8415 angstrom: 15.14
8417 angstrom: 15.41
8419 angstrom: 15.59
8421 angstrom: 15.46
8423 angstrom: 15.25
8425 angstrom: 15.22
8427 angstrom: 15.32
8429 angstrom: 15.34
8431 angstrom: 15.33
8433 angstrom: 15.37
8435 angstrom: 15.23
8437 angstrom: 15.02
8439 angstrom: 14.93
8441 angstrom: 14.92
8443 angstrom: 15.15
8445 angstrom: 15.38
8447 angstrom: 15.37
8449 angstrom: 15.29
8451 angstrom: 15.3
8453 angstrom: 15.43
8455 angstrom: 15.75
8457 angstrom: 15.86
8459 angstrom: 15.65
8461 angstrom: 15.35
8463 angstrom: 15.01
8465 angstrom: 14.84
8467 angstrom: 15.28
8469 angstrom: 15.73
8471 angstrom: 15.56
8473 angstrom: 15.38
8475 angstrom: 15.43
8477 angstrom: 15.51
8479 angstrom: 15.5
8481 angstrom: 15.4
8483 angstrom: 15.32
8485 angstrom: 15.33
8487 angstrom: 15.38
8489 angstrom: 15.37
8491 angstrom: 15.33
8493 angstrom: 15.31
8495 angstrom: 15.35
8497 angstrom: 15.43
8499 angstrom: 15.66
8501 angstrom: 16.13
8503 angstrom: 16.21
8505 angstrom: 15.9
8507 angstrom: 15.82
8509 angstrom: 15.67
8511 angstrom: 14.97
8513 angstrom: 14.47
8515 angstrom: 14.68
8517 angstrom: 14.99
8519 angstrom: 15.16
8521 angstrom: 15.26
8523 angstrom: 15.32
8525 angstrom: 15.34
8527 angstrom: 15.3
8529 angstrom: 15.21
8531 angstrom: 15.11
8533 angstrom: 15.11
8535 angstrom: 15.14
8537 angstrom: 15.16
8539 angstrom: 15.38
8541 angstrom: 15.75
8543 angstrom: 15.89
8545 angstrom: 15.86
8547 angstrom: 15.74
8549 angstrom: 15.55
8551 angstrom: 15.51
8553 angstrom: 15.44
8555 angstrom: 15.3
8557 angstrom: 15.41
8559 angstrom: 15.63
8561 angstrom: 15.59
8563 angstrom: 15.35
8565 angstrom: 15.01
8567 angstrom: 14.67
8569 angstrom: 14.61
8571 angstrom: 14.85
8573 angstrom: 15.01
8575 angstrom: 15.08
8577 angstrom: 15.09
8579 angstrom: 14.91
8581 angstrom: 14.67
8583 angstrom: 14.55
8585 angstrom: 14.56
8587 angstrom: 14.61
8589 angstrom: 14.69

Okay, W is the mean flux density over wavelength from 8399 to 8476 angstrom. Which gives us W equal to 15.3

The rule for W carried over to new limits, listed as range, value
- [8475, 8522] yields 15.4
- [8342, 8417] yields 15.2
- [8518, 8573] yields 15.3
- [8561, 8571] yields 15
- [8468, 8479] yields 15.5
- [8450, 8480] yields 15.4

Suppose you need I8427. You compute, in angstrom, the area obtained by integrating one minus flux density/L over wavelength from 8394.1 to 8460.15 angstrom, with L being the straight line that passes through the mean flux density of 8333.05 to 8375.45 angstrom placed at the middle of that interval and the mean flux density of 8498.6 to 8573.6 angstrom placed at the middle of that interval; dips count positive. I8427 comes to -0.2 angstrom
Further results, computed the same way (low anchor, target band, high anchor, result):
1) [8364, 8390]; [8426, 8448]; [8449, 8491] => 0.21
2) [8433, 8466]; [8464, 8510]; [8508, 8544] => -0.80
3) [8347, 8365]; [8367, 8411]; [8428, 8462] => 0.05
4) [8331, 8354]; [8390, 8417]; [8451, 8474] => 0.10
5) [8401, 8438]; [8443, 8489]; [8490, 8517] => -0.20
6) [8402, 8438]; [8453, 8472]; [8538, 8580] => -0.25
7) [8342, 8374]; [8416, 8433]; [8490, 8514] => -0.03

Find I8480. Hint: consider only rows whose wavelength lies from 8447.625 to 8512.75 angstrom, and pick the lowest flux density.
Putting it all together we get 14.84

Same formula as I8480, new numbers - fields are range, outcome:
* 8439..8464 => 14.92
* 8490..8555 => 14.47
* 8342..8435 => 14.7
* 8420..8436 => 15.22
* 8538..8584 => 14.55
